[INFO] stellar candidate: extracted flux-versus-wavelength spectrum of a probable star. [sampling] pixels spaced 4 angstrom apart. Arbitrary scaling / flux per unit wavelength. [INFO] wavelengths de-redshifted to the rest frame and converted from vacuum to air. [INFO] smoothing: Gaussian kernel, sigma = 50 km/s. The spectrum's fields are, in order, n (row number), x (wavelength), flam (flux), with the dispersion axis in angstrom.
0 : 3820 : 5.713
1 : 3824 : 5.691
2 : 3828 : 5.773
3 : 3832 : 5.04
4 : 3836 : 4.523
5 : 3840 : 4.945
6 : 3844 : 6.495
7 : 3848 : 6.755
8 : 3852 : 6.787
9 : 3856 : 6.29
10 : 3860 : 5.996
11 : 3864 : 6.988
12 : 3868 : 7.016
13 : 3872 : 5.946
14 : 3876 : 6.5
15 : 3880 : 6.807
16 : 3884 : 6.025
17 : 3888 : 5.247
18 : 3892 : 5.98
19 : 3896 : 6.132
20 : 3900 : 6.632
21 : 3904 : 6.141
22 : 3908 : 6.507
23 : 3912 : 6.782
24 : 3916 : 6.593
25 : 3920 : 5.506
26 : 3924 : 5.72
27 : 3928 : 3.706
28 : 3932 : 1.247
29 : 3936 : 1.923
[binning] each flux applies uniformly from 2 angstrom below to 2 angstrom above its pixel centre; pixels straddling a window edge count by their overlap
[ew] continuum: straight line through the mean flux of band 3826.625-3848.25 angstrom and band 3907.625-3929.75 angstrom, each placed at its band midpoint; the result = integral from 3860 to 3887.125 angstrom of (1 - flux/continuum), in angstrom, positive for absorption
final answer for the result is -4.0 angstrom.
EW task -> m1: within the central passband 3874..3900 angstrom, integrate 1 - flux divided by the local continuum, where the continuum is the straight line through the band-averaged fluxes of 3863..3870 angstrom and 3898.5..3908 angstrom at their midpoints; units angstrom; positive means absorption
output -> 2.0 angstrom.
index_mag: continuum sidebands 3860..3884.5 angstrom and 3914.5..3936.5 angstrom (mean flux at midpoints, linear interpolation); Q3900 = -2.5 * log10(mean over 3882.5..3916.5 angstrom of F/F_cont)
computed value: -0.176 mag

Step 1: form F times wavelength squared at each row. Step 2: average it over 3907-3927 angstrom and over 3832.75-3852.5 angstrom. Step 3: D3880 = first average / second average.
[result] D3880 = 1.1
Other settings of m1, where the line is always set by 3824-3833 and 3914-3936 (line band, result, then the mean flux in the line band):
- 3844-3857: -3.4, 6.62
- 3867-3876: -2.6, 6.43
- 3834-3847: -0.2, 5.43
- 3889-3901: -3.7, 6.13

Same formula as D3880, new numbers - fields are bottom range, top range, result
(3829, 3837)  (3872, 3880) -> 1.33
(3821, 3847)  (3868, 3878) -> 1.19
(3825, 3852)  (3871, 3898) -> 1.10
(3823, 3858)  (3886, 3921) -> 1.10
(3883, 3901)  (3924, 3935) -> 0.51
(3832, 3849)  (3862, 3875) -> 1.22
